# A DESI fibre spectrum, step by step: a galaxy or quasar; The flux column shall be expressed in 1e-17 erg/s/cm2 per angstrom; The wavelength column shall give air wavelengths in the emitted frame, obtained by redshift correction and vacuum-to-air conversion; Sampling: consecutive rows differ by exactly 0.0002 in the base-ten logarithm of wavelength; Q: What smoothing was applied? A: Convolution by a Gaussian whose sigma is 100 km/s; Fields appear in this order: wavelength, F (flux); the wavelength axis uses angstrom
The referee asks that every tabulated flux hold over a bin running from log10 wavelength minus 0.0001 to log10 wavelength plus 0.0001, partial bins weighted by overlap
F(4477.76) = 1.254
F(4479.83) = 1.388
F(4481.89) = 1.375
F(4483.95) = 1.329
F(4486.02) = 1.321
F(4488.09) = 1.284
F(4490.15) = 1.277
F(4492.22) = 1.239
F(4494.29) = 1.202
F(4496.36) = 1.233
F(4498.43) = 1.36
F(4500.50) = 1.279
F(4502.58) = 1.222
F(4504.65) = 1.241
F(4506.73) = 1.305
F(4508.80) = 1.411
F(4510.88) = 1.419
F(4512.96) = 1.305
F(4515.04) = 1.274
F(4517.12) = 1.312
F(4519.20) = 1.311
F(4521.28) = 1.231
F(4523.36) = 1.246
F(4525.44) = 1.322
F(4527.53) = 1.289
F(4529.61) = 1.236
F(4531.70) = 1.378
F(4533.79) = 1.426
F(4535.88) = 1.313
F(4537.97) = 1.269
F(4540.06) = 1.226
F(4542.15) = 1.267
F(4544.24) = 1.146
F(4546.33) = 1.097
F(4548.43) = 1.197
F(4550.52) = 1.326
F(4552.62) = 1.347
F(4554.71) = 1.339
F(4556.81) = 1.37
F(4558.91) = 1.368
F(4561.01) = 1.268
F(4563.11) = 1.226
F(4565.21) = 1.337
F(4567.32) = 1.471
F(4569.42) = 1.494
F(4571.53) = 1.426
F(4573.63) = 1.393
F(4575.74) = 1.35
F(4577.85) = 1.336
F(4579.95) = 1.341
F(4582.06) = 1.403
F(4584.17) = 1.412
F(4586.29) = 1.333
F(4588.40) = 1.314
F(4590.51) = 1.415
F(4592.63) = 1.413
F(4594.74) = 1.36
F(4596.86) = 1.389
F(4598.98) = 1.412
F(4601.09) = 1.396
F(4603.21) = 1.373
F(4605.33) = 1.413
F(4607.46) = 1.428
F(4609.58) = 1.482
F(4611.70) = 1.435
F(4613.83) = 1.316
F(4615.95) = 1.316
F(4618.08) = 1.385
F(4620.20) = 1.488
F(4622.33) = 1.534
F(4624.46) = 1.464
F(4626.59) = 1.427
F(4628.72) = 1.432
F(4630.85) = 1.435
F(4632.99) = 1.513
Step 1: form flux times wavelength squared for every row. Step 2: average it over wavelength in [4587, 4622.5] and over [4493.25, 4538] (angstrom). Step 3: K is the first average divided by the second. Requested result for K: 1.1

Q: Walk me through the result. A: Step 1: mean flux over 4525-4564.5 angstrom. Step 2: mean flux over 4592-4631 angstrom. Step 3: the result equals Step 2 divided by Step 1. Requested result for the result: 1.1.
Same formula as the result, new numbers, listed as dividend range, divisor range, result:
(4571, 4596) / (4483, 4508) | 1.08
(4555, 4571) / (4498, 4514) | 1.04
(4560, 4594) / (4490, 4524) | 1.07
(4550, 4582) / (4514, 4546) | 1.06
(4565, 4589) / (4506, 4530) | 1.06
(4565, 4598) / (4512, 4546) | 1.08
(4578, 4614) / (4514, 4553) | 1.09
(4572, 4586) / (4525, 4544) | 1.06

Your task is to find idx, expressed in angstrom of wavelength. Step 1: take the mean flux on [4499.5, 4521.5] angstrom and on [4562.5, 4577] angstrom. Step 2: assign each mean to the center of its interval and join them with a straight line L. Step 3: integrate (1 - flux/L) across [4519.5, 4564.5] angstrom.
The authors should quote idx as 2.2 angstrom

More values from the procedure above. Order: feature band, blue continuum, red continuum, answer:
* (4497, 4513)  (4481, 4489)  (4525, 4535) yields 0.14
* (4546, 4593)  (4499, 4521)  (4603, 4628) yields 0.78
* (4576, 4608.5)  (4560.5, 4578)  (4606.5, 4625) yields 0.39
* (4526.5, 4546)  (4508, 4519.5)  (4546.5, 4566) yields 0.61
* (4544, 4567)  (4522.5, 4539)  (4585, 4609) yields 0.93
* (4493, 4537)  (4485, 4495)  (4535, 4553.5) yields -1.59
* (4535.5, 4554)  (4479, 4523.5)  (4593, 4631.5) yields 1.41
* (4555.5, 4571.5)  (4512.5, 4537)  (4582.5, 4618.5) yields -0.23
